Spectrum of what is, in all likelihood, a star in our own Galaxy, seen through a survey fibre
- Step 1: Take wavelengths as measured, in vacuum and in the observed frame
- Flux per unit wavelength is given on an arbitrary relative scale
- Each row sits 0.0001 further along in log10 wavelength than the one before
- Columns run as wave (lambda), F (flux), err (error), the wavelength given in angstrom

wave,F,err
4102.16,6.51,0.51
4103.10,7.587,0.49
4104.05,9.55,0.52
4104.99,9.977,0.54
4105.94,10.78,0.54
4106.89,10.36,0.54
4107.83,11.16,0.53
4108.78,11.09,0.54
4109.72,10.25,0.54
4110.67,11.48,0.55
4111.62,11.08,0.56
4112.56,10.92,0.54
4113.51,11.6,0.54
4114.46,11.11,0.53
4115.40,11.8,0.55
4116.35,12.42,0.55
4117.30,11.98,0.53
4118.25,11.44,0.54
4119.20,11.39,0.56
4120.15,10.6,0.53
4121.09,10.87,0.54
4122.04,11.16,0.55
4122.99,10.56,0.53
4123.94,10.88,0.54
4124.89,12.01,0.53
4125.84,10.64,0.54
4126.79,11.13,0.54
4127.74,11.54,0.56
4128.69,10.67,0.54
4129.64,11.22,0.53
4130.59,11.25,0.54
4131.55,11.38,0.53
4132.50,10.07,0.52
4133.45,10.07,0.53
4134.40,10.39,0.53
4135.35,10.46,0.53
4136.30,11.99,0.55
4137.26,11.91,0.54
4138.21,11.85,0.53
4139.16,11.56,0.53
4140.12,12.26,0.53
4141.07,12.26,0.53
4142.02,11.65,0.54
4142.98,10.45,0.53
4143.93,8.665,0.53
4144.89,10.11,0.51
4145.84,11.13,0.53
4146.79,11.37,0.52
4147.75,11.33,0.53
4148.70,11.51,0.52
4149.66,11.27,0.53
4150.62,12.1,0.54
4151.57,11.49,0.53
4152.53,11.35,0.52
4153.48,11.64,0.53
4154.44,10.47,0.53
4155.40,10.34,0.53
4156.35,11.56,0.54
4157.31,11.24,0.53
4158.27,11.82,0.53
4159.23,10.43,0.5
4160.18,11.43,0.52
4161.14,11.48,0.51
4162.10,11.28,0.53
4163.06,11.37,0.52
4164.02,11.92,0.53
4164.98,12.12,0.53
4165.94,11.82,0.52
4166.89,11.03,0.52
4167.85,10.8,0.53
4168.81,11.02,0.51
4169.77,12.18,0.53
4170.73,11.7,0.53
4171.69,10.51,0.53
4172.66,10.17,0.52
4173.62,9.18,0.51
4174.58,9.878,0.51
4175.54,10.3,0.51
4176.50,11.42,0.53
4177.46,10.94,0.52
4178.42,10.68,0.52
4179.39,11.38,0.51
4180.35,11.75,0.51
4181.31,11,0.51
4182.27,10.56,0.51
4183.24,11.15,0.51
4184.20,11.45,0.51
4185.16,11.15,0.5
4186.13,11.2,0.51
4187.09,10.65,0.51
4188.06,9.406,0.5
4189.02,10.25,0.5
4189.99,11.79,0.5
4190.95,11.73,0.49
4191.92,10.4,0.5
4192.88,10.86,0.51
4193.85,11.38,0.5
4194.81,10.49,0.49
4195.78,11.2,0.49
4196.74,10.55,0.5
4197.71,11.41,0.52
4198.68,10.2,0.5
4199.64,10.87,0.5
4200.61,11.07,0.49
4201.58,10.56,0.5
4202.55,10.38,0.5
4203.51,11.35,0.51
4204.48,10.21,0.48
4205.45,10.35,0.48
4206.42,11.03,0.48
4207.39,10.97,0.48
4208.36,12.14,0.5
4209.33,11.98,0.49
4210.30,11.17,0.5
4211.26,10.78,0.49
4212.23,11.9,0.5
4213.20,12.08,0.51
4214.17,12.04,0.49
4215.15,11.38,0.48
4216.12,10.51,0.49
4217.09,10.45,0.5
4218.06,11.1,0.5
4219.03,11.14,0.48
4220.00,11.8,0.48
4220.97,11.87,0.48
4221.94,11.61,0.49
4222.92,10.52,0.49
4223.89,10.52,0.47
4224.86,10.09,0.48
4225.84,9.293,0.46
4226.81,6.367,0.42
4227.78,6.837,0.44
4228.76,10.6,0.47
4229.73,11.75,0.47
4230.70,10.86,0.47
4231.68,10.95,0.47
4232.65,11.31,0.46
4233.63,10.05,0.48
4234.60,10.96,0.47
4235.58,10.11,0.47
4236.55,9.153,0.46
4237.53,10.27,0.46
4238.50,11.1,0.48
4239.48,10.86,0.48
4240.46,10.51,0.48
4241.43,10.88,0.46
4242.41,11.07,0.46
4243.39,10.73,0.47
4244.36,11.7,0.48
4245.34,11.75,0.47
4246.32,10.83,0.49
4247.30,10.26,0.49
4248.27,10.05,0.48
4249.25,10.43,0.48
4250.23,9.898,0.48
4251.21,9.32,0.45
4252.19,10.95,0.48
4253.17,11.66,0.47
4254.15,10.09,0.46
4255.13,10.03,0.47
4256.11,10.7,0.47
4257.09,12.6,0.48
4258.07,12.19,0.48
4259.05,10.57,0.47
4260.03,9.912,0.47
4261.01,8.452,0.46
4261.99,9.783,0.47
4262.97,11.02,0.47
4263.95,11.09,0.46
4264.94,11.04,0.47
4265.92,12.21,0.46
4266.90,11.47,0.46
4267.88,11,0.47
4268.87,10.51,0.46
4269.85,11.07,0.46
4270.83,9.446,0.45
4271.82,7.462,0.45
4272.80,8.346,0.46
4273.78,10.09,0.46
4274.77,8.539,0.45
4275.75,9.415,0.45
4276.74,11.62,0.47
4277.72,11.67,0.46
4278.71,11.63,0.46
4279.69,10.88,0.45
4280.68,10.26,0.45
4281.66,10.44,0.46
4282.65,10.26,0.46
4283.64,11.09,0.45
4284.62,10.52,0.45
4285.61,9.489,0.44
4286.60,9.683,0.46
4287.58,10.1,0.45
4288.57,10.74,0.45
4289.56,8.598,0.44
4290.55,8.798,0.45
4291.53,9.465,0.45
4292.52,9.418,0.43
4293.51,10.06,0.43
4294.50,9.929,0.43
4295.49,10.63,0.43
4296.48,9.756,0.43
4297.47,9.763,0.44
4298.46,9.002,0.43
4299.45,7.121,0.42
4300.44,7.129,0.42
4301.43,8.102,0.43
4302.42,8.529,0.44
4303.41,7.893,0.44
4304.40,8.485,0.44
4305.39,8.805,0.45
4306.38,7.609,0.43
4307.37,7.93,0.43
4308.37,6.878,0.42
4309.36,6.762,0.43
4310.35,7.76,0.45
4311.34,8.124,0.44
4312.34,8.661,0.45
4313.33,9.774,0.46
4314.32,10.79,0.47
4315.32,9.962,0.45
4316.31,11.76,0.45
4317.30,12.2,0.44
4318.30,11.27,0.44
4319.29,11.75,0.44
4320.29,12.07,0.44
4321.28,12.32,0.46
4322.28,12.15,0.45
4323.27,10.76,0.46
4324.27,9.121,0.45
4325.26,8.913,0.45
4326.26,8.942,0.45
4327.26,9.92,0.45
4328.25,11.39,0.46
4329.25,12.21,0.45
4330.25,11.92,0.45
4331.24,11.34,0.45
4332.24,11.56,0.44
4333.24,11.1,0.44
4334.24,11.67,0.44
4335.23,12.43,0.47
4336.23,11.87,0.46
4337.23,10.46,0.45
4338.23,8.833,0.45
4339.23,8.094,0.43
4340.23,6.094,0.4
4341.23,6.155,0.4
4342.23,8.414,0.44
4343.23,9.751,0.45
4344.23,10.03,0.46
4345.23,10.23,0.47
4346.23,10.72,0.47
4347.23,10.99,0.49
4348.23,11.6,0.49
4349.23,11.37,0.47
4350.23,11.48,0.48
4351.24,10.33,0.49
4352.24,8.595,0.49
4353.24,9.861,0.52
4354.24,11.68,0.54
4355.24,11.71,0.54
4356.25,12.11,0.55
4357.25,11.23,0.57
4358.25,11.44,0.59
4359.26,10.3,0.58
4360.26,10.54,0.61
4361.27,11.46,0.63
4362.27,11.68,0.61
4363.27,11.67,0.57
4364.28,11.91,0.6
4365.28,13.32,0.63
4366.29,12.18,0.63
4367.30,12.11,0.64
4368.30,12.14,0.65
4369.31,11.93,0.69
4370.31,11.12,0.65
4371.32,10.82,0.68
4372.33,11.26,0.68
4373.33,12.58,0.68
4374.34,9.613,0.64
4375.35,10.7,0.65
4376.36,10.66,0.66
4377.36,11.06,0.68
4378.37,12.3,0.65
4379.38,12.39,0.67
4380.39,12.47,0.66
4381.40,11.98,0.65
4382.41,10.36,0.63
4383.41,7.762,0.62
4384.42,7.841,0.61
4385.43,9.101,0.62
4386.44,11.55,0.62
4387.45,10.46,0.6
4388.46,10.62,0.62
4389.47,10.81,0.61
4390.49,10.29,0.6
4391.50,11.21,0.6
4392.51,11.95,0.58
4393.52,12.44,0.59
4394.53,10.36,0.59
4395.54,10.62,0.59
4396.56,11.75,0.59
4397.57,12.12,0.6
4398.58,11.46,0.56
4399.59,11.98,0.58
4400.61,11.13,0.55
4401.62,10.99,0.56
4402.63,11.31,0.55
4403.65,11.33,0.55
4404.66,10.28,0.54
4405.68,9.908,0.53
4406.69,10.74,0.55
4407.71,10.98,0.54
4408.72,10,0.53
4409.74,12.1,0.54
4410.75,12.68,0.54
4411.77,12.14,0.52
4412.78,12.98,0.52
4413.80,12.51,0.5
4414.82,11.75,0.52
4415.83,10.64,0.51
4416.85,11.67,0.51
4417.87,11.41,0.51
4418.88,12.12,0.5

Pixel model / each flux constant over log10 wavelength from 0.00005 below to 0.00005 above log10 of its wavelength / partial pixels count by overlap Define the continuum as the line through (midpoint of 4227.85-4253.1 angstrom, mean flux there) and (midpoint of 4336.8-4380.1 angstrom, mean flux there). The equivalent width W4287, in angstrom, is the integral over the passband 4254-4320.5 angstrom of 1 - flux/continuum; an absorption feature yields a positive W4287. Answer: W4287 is 5.2 angstrom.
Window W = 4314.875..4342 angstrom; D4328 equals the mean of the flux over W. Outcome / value 10.6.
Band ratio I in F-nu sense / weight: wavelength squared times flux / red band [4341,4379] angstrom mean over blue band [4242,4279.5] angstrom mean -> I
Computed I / 1.09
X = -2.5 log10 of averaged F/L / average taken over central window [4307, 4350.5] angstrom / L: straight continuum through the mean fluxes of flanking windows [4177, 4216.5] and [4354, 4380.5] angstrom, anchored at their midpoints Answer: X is 0.13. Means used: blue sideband 11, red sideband 11.6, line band 10.2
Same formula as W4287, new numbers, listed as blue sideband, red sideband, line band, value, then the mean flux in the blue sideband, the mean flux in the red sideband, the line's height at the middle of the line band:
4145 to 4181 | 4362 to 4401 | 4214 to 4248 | 1.8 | 11.2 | 11.2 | 11.2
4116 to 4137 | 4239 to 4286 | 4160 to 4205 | -0.4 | 11.1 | 10.5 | 10.9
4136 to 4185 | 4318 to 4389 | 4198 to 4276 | 3.1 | 11.2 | 10.8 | 11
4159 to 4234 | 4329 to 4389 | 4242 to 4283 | 1.2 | 10.9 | 10.8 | 10.9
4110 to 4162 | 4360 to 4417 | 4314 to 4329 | 0.4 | 11.2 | 11.3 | 11.2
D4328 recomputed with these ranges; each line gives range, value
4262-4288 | 10.4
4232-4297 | 10.4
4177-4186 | 11.1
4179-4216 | 11.1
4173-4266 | 10.7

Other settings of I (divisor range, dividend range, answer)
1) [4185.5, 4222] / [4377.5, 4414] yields 1.10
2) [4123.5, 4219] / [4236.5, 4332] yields 0.96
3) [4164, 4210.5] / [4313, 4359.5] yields 1.04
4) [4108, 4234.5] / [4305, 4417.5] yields 1.07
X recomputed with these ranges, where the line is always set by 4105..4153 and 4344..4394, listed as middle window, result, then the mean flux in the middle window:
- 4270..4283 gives 0.111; 10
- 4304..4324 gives 0.136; 9.79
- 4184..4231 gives 0.032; 10.8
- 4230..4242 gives 0.051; 10.6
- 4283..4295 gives 0.133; 9.83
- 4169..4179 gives 0.043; 10.7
